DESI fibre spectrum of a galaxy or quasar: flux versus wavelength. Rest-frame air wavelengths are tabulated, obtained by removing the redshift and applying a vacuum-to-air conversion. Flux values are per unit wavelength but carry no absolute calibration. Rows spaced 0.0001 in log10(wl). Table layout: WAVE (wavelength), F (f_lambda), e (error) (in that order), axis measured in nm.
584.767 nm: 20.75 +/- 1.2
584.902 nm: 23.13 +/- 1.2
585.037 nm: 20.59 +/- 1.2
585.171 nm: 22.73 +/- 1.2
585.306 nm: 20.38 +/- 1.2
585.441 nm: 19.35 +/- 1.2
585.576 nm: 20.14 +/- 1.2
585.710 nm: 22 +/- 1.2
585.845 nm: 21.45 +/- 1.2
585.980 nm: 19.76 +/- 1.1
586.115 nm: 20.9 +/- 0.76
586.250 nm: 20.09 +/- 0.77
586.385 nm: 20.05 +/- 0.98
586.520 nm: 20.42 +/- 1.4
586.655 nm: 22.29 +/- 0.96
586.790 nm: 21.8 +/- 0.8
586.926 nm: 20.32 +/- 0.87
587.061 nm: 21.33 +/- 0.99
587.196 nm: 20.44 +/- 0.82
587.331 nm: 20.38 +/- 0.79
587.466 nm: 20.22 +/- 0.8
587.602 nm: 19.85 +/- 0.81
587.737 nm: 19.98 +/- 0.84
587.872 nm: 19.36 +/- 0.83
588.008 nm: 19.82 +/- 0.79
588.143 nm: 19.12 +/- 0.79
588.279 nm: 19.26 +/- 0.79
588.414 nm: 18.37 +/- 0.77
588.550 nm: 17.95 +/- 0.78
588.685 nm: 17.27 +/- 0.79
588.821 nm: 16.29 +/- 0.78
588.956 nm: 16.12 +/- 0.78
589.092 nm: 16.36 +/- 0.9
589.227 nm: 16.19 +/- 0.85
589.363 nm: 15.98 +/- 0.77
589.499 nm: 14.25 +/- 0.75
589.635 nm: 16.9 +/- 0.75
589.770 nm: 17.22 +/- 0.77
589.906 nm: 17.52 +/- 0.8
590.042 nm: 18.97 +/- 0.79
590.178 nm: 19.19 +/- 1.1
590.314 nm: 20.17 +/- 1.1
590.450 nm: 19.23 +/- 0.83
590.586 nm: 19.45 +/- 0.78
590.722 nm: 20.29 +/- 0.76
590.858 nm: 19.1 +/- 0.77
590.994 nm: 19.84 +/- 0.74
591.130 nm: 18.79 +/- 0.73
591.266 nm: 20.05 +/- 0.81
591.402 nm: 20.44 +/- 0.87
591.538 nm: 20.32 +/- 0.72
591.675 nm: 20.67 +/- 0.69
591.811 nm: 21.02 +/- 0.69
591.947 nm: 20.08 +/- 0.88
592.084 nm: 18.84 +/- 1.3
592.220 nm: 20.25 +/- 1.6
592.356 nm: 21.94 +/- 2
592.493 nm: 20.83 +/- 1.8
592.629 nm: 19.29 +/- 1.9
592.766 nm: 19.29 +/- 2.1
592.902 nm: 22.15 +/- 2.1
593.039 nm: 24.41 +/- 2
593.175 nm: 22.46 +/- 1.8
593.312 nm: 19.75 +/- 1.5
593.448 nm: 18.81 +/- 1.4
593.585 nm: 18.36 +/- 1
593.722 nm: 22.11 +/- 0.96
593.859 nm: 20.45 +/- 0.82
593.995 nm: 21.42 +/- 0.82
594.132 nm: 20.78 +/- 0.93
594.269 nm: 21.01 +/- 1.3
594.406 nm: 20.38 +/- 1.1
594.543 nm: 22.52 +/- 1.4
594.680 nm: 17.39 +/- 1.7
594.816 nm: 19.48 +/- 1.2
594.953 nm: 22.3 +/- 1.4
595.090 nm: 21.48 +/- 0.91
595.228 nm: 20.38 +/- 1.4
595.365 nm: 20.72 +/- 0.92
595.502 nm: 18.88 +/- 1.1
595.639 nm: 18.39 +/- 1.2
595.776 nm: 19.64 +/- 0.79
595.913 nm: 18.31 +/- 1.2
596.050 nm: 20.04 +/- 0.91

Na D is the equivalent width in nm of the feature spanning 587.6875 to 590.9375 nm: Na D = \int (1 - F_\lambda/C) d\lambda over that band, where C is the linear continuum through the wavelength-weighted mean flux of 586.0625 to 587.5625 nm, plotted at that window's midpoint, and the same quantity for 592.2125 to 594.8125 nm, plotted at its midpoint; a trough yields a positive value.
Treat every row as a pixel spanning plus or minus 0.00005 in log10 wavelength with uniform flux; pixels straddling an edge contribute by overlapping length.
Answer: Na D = 0.41 nm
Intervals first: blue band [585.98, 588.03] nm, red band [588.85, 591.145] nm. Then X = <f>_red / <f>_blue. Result 0.88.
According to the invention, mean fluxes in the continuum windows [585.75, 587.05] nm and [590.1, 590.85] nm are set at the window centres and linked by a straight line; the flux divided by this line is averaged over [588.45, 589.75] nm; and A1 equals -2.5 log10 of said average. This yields 0.21 mag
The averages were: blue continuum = 20.8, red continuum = 19.6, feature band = 16.5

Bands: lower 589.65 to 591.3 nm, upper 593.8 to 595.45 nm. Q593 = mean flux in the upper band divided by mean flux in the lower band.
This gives 1.08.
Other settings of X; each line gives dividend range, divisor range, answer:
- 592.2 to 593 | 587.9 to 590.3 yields 1.18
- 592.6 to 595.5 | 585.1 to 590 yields 1.08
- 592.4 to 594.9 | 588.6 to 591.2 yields 1.16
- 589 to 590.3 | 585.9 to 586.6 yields 0.84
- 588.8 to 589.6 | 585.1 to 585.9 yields 0.76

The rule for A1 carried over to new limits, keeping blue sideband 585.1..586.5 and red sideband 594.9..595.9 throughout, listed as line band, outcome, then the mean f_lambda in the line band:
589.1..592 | 0.089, 18.8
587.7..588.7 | 0.088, 18.9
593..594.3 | -0.035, 20.9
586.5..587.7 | -0.009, 20.8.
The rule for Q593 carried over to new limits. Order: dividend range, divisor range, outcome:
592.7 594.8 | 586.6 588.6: 1.04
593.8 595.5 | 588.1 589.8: 1.21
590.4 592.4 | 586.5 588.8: 1.01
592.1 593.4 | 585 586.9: 1.01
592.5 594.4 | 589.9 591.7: 1.06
